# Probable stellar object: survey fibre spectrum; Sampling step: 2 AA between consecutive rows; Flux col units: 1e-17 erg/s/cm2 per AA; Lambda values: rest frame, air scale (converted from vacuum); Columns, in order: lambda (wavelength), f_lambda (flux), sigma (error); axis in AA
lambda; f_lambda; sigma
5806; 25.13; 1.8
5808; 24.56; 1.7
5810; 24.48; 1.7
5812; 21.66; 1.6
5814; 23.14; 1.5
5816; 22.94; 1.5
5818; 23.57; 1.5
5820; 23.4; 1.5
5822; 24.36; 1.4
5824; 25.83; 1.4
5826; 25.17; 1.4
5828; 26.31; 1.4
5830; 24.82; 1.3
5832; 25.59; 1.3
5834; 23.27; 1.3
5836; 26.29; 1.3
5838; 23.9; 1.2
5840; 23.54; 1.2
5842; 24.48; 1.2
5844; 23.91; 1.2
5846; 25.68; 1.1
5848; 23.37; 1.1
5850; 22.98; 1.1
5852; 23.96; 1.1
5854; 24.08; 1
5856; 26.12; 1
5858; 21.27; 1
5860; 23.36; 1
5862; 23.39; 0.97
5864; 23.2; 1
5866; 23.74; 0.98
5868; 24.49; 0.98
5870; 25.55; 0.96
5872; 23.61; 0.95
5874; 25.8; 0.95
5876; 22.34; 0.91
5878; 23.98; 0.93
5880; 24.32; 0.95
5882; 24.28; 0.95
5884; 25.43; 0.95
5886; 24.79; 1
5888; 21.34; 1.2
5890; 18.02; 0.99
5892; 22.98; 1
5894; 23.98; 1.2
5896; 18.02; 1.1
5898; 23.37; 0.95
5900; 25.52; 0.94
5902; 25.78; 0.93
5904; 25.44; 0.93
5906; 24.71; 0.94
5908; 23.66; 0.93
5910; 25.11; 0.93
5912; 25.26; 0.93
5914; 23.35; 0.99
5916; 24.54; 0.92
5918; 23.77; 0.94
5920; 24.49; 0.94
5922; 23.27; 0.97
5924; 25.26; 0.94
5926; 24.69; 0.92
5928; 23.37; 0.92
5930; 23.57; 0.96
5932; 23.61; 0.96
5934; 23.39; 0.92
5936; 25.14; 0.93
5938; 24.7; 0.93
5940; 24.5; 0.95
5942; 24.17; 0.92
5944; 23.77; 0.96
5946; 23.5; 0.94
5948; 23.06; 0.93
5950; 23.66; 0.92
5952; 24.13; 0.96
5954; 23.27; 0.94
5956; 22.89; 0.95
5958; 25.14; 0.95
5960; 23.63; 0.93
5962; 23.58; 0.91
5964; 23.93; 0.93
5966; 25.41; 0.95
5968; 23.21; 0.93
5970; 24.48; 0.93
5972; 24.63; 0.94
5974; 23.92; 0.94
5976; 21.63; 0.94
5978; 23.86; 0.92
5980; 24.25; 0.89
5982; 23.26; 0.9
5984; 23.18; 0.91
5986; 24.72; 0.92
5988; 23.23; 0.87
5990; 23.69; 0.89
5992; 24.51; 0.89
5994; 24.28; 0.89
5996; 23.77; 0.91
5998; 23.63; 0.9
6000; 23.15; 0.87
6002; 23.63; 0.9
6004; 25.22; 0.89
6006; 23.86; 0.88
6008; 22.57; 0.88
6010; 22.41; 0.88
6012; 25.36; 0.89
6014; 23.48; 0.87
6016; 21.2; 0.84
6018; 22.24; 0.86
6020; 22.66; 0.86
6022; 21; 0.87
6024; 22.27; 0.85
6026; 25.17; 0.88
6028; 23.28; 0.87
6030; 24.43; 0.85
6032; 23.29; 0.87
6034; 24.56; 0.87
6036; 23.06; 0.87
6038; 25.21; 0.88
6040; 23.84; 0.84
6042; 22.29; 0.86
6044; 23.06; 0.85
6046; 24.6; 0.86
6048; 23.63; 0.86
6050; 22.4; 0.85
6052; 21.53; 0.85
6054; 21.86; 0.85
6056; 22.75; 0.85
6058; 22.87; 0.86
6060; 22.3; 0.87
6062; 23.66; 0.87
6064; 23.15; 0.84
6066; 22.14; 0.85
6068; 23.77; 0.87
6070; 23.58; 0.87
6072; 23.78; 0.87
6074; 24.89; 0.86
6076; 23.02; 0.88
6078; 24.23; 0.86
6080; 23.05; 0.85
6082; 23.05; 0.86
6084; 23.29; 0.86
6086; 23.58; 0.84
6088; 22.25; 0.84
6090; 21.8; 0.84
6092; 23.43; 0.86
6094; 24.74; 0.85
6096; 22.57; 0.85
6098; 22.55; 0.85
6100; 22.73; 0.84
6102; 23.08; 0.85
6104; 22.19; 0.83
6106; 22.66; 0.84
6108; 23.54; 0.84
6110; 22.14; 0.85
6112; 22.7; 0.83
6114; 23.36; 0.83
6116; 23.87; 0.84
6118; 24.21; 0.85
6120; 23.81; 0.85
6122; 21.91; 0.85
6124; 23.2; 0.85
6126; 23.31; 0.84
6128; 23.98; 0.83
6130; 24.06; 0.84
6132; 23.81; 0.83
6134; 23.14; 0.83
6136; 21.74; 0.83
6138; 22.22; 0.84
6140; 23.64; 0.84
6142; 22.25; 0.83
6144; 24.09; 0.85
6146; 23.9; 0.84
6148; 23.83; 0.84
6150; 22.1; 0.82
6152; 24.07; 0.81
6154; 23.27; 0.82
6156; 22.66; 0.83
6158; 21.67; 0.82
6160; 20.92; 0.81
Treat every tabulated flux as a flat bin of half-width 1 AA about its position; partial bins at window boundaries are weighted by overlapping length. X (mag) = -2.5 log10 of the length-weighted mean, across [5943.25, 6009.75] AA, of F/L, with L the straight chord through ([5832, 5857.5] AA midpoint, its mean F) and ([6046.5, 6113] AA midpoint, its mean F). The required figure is -0.009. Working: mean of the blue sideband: 24.3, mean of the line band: 23.8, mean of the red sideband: 23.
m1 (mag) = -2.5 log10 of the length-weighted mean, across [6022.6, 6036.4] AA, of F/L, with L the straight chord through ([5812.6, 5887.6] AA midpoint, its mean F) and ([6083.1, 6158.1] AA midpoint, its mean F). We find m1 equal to -0.01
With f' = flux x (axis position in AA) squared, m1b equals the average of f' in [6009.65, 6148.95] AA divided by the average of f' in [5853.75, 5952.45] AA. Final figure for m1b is 1.0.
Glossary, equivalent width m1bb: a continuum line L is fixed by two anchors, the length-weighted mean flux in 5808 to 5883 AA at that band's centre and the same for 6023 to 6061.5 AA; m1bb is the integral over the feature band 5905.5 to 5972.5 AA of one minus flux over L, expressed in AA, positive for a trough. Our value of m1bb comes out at -1.0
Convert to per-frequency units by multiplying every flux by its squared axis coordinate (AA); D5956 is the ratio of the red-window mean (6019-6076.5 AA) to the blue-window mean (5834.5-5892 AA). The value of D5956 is 1.04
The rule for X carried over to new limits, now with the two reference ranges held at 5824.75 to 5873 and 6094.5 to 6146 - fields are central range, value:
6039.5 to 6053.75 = 0.02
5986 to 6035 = 0.00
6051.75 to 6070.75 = 0.03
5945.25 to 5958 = 0.01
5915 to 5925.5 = -0.01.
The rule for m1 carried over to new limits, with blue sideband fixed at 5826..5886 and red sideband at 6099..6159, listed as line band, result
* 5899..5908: -0.049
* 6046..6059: 0.036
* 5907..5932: -0.008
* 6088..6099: 0.014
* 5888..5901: 0.102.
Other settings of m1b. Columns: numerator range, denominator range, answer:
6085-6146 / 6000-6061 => 1.02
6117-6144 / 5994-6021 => 1.03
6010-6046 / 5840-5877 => 1.03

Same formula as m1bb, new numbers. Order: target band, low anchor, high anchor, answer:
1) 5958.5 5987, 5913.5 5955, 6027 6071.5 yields -0.2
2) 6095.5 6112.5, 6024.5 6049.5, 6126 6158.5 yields 0.5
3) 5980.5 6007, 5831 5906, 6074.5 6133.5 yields -0.4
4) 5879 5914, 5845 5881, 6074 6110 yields 0.3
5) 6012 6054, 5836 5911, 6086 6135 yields 0.3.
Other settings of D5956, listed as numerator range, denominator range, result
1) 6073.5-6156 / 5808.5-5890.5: 1.06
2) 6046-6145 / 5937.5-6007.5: 1.01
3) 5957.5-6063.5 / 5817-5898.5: 1.04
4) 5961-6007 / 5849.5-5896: 1.05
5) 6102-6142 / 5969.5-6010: 1.02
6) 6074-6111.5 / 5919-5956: 1.01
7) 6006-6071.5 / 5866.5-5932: 1.02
